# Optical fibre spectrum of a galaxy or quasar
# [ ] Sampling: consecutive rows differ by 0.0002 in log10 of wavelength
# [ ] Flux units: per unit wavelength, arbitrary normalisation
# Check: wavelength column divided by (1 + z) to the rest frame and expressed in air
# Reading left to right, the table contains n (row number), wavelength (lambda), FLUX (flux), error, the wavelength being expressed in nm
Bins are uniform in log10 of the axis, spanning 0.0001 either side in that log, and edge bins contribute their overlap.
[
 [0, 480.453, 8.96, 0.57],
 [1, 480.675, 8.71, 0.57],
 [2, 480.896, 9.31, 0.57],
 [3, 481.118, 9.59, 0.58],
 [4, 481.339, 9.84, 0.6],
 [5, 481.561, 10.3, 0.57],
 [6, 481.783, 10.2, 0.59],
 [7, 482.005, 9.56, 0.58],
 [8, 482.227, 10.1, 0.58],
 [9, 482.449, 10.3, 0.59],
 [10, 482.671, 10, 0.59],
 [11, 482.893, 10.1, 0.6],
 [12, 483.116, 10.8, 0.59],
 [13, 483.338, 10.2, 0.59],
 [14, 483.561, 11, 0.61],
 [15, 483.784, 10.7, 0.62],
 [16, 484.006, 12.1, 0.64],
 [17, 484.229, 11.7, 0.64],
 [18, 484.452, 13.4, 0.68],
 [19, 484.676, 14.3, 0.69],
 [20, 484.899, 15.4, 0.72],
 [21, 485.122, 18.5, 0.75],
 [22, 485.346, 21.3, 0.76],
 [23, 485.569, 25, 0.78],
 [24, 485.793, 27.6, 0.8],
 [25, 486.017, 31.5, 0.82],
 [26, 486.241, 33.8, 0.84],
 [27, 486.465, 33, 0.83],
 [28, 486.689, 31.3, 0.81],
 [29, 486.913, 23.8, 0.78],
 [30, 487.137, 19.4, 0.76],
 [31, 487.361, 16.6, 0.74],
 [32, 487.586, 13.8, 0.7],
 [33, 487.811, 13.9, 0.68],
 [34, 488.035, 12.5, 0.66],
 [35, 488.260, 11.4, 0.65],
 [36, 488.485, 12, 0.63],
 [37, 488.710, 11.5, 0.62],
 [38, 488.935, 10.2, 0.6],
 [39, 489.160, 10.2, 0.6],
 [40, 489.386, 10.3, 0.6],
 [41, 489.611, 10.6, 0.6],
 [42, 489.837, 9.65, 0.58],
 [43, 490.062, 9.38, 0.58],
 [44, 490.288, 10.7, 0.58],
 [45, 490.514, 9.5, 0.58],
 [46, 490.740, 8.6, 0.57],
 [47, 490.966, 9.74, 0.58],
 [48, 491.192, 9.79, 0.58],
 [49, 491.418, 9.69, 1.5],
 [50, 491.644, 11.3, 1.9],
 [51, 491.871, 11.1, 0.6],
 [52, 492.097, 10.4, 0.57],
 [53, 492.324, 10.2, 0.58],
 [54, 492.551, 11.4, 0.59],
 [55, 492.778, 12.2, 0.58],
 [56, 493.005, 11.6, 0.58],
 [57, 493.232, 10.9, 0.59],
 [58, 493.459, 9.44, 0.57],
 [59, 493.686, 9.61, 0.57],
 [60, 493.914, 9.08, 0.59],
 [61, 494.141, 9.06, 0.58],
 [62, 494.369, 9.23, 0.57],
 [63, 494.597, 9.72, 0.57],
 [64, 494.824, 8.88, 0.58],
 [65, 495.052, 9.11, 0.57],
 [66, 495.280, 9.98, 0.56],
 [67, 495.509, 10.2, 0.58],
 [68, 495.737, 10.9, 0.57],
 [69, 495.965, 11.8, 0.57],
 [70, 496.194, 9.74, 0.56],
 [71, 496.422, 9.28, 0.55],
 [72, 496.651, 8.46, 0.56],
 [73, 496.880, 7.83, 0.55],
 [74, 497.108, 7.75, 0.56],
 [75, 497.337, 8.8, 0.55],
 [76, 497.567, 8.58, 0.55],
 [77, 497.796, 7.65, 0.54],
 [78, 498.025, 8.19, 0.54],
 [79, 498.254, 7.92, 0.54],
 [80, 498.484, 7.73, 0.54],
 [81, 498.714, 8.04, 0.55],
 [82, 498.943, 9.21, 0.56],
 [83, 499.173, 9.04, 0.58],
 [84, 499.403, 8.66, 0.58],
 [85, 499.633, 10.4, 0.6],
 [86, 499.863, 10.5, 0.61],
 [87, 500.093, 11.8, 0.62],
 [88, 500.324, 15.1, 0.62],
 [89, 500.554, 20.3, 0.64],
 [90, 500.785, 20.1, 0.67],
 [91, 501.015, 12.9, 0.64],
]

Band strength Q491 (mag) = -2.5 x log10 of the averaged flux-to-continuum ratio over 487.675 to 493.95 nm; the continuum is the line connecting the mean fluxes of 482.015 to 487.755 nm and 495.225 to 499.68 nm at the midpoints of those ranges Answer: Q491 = 0.26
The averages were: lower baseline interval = 17.7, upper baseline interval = 8.97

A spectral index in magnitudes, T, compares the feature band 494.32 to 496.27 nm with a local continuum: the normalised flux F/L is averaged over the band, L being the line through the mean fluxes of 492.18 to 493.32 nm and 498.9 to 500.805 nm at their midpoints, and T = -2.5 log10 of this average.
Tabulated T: 0.17 mag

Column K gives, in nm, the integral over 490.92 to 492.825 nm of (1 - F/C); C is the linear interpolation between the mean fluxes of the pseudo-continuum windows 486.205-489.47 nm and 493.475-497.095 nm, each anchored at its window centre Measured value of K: 0.35 nm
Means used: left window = 17.3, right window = 9.47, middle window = 10.6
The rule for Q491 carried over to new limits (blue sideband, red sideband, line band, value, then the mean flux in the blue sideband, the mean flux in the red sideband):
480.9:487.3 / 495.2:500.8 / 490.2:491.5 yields 0.36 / 16.5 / 10.1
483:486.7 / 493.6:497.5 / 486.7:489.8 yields 0.16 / 19.2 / 9.36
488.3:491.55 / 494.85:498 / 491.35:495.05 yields -0.06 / 10.2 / 9.19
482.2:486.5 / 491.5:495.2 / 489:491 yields 0.27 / 16.9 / 10.2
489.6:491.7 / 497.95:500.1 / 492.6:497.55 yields -0.03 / 9.82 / 9.04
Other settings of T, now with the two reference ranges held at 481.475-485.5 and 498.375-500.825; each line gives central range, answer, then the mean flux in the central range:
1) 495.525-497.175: 0.24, 9.49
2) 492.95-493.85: 0.17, 10.2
